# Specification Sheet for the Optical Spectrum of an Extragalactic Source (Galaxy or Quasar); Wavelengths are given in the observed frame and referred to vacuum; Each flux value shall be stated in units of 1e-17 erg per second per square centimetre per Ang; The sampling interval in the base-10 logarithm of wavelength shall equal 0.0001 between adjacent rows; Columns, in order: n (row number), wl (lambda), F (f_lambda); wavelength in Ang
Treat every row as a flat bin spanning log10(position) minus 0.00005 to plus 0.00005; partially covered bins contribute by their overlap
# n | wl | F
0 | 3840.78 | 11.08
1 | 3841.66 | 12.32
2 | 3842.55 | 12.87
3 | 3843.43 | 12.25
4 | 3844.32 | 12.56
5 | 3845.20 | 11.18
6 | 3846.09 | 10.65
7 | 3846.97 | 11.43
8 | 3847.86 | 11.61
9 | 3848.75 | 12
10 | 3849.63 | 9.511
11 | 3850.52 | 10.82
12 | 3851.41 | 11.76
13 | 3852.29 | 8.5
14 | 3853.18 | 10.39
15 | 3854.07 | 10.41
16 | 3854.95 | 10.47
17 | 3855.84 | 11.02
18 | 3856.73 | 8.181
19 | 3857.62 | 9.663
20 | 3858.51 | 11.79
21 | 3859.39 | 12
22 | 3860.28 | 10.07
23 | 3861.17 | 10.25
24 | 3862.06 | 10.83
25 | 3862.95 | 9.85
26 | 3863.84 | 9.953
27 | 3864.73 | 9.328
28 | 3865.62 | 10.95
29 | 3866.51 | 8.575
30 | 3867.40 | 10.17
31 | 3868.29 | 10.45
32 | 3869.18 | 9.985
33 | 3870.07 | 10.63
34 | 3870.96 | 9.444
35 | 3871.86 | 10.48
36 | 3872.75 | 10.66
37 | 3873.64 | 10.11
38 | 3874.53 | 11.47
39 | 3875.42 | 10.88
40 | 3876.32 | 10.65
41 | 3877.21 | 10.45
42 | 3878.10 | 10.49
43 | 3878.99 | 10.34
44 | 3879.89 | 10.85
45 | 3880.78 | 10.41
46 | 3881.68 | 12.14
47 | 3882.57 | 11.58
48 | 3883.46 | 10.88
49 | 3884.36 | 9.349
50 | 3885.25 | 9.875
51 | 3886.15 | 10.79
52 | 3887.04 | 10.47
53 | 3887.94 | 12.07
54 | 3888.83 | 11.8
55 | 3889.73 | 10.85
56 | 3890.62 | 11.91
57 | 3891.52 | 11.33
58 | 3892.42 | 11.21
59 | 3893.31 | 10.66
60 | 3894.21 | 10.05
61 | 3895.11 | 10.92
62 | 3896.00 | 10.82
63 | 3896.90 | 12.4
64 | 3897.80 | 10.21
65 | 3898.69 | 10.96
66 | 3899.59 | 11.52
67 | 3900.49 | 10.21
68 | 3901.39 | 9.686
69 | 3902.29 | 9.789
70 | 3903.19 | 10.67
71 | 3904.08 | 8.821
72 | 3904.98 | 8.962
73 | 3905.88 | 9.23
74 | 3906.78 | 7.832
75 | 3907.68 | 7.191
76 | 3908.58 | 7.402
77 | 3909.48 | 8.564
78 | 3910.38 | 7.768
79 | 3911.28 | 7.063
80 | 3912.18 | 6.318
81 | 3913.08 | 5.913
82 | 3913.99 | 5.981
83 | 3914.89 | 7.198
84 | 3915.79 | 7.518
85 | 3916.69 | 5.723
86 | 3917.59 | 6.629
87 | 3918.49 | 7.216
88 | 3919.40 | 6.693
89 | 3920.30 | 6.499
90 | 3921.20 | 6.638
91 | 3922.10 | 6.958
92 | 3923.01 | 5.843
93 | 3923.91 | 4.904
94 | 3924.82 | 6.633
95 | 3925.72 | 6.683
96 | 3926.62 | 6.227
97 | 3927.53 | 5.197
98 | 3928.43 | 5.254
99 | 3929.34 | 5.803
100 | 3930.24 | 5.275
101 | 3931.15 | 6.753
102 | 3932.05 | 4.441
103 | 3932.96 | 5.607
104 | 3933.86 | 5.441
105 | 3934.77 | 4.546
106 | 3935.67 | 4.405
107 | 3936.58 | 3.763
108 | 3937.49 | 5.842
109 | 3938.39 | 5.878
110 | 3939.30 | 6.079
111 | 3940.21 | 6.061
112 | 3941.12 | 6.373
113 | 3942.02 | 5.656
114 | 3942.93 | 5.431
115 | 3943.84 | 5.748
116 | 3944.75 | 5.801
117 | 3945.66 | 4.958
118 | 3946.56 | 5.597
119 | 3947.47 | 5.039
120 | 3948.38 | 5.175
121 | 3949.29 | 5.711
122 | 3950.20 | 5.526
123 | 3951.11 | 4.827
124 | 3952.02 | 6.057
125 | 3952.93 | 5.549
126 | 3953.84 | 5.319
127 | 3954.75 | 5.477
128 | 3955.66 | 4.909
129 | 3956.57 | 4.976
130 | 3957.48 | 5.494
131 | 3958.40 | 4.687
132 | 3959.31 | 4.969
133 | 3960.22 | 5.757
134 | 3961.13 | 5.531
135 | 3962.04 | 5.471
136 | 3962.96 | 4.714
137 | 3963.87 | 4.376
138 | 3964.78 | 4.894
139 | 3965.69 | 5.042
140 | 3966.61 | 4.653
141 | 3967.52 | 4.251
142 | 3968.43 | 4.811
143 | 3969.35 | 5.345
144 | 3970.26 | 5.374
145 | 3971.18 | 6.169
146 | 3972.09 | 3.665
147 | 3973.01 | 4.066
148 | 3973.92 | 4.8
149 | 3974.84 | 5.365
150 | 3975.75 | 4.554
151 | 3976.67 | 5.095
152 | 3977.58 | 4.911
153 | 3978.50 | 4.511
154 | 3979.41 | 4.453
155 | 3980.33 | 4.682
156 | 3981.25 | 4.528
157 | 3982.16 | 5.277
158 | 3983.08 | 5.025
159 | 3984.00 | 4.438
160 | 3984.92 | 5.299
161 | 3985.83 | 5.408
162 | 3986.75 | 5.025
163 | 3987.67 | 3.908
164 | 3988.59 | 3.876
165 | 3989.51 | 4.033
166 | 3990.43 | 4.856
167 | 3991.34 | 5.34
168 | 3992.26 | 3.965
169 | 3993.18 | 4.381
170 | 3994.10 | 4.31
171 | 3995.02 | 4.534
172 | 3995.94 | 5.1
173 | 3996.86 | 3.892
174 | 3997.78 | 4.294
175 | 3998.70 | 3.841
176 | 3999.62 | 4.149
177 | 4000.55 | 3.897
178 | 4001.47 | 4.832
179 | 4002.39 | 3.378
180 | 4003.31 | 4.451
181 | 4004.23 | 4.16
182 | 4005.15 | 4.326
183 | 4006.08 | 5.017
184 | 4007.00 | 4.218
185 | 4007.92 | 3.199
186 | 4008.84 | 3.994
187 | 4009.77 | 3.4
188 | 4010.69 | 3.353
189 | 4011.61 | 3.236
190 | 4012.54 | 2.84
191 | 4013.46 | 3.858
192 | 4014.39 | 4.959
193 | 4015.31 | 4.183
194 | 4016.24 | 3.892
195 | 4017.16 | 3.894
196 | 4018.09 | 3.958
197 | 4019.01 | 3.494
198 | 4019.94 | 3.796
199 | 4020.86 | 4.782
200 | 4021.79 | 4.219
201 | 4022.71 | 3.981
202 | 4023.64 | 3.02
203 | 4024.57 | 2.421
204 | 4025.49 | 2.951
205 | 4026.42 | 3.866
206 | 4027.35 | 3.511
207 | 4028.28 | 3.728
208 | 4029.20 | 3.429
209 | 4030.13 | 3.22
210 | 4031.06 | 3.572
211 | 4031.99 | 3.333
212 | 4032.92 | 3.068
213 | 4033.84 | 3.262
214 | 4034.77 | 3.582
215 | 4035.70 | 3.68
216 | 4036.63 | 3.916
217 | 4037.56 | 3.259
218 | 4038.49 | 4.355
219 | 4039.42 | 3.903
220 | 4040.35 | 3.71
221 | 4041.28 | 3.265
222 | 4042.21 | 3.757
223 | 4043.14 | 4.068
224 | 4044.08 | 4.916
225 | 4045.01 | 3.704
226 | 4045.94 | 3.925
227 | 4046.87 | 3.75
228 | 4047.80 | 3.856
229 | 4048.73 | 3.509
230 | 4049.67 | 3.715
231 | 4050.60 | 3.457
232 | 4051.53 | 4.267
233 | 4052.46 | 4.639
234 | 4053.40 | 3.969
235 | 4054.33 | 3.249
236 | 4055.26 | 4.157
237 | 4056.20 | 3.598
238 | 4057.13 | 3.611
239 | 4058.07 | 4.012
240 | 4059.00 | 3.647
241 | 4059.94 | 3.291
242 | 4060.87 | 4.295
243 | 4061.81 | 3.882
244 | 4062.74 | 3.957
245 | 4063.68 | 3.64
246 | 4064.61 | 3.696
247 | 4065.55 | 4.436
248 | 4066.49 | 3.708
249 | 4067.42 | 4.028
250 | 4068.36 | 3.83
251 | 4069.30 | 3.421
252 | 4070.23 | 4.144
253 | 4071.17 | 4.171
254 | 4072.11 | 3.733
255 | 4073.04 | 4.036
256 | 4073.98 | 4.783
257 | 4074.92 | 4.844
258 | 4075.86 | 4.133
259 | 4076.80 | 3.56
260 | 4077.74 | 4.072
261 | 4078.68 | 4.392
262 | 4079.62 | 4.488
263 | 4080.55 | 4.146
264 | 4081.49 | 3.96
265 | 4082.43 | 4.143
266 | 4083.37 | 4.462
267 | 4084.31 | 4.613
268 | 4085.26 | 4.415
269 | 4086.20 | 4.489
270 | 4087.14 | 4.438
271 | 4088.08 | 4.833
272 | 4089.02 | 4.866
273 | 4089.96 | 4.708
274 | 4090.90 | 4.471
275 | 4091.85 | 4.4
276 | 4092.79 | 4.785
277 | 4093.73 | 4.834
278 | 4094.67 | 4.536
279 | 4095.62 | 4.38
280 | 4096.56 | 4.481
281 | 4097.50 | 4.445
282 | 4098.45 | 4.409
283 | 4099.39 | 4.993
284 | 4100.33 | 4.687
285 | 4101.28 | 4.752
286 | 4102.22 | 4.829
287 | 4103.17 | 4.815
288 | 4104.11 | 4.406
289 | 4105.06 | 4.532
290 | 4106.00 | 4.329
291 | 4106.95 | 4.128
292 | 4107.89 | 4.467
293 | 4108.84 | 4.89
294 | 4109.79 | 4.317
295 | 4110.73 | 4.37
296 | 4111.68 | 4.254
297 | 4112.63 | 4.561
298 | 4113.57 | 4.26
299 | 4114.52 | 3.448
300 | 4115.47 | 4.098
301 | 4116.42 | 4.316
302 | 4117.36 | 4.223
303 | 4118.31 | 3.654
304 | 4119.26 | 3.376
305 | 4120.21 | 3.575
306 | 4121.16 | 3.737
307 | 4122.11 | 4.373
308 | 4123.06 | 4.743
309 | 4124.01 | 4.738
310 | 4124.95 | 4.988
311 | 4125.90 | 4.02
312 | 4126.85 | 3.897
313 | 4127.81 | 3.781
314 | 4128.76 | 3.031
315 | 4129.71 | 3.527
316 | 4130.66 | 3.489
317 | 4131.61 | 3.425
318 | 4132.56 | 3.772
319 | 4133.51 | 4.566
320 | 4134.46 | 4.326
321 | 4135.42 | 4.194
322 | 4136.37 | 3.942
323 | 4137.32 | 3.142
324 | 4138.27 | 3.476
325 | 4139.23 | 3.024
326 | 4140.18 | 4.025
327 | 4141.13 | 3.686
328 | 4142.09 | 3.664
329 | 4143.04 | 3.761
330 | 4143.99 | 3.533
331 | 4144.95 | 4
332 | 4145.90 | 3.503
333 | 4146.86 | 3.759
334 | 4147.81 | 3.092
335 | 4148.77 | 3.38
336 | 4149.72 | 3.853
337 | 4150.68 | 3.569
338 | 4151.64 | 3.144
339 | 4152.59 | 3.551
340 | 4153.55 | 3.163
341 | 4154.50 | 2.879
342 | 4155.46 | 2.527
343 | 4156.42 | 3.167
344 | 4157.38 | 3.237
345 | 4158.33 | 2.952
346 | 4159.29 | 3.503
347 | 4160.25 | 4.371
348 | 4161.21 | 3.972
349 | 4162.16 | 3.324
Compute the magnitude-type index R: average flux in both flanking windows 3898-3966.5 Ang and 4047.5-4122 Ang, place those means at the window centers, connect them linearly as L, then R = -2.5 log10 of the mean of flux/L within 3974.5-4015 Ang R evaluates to 0.244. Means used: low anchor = 6.33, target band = 4.36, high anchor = 4.19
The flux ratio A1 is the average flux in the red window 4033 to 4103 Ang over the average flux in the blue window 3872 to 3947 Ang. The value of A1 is 0.50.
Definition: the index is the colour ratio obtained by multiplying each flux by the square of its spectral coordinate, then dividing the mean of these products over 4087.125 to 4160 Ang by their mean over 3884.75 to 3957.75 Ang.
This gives 0.6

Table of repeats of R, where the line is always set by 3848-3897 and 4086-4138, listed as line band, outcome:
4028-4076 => 0.45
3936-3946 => 0.49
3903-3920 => 0.27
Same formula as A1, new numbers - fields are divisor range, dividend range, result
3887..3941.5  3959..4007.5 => 0.60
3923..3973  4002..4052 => 0.70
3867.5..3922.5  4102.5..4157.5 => 0.41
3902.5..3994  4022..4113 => 0.72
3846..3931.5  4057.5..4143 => 0.44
